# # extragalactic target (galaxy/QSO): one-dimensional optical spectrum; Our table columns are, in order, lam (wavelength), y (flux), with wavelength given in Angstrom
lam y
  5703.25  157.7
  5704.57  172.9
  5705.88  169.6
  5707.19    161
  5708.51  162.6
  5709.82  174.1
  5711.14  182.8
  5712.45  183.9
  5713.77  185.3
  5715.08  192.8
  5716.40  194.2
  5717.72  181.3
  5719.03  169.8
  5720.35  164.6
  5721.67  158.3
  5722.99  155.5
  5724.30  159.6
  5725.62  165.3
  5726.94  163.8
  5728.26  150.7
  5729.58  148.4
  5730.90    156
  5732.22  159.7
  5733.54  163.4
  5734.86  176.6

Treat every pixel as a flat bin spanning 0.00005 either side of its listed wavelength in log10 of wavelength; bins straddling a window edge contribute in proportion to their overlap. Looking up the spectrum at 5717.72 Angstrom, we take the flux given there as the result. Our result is 181.3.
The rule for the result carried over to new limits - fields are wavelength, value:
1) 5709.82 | 174.1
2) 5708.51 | 162.6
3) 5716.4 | 194.2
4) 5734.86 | 176.6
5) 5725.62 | 165.3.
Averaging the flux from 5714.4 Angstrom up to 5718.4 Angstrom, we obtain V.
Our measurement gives 190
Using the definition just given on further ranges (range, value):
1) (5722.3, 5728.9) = 159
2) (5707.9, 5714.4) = 178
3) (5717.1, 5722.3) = 168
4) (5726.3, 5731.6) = 155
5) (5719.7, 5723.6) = 159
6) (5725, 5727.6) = 164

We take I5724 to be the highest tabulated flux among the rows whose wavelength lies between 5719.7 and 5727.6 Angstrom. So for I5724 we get 165.3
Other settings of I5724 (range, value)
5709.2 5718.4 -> 194.2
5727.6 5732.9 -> 159.7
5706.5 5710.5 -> 174.1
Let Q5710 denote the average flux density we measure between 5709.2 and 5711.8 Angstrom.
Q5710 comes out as 179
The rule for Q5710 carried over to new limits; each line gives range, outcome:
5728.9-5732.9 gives 155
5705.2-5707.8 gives 166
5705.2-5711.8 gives 170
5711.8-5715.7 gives 187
